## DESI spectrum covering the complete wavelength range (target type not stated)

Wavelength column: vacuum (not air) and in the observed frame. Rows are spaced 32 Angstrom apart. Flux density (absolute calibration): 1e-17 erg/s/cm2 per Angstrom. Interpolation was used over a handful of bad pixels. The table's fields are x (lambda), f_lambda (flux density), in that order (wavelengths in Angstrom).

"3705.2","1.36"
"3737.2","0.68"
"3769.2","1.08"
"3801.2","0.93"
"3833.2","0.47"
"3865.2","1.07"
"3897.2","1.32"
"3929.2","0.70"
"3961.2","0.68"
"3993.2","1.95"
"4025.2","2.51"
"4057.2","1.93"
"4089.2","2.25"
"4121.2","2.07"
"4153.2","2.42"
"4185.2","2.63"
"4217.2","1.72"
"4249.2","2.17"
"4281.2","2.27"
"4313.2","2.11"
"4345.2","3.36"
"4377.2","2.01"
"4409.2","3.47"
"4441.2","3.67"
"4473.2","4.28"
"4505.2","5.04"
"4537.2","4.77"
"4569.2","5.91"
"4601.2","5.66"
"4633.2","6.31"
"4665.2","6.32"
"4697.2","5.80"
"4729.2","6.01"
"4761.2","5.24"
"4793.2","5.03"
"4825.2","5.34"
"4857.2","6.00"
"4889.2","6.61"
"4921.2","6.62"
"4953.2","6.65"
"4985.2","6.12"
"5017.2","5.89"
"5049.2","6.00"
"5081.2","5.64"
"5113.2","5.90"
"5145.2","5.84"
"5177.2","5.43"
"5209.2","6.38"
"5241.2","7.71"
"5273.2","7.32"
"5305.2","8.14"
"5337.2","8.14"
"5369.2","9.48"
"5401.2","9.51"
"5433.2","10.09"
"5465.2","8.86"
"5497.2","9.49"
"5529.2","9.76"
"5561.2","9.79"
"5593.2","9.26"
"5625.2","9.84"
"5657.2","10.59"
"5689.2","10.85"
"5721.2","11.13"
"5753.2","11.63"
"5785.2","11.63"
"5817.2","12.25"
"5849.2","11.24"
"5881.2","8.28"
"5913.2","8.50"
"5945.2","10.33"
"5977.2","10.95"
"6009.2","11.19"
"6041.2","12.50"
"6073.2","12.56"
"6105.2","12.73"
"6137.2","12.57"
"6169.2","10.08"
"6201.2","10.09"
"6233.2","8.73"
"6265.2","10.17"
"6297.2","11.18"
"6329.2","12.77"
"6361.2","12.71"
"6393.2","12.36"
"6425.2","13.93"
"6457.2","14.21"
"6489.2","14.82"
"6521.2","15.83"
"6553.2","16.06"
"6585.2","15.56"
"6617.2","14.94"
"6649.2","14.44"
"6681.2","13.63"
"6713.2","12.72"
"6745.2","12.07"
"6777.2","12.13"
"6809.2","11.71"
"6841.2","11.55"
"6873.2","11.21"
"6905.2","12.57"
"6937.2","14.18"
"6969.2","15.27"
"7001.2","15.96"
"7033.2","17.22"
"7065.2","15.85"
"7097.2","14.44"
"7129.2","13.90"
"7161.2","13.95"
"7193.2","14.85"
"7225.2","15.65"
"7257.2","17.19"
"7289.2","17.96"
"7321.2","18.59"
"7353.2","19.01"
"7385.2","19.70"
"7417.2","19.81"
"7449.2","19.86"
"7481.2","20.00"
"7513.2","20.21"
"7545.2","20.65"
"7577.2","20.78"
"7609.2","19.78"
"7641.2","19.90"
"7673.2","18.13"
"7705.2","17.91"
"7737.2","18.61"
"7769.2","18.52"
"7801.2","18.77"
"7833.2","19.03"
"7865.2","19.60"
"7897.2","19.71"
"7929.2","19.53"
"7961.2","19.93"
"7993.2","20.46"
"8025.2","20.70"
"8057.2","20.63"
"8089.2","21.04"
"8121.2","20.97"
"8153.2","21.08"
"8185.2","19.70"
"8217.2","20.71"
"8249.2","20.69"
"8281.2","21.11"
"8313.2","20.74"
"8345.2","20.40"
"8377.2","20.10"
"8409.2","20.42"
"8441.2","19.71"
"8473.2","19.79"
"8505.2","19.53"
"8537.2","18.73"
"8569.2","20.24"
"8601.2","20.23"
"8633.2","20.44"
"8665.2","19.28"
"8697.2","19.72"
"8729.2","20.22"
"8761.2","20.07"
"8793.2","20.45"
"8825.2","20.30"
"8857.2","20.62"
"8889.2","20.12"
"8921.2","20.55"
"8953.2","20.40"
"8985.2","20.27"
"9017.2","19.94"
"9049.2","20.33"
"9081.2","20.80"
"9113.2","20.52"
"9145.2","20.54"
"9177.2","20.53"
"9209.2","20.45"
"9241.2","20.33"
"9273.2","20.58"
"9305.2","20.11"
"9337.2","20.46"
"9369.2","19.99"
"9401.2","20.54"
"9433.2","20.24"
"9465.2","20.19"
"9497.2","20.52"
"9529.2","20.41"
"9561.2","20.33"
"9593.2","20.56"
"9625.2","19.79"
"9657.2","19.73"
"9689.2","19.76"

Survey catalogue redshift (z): 0.00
